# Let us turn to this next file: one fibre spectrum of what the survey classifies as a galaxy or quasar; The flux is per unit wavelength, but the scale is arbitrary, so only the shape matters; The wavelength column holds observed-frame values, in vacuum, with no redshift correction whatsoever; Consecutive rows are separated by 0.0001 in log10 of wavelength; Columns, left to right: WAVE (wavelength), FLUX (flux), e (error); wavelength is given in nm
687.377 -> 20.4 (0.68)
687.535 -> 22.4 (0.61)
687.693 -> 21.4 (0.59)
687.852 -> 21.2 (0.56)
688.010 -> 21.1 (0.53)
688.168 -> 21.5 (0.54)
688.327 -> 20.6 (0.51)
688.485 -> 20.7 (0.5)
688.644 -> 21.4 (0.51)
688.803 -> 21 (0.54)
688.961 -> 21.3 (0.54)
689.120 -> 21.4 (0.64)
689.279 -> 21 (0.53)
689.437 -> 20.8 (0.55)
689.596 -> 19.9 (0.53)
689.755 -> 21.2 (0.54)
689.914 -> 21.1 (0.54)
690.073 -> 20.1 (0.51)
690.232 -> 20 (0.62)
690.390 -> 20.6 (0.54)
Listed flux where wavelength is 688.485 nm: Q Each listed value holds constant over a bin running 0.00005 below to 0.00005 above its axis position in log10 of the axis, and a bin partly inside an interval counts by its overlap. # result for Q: 20.7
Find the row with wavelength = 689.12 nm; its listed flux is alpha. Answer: 21.4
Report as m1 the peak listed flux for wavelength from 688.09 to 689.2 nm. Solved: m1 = 21.5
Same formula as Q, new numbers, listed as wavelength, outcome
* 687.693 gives 21.4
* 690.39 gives 20.6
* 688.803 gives 21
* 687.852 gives 21.2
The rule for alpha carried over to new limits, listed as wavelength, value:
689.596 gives 19.9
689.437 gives 20.8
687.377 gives 20.4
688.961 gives 21.3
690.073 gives 20.1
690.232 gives 20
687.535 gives 22.4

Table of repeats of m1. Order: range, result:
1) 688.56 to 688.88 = 21.4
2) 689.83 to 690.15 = 21.1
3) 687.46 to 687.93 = 22.4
